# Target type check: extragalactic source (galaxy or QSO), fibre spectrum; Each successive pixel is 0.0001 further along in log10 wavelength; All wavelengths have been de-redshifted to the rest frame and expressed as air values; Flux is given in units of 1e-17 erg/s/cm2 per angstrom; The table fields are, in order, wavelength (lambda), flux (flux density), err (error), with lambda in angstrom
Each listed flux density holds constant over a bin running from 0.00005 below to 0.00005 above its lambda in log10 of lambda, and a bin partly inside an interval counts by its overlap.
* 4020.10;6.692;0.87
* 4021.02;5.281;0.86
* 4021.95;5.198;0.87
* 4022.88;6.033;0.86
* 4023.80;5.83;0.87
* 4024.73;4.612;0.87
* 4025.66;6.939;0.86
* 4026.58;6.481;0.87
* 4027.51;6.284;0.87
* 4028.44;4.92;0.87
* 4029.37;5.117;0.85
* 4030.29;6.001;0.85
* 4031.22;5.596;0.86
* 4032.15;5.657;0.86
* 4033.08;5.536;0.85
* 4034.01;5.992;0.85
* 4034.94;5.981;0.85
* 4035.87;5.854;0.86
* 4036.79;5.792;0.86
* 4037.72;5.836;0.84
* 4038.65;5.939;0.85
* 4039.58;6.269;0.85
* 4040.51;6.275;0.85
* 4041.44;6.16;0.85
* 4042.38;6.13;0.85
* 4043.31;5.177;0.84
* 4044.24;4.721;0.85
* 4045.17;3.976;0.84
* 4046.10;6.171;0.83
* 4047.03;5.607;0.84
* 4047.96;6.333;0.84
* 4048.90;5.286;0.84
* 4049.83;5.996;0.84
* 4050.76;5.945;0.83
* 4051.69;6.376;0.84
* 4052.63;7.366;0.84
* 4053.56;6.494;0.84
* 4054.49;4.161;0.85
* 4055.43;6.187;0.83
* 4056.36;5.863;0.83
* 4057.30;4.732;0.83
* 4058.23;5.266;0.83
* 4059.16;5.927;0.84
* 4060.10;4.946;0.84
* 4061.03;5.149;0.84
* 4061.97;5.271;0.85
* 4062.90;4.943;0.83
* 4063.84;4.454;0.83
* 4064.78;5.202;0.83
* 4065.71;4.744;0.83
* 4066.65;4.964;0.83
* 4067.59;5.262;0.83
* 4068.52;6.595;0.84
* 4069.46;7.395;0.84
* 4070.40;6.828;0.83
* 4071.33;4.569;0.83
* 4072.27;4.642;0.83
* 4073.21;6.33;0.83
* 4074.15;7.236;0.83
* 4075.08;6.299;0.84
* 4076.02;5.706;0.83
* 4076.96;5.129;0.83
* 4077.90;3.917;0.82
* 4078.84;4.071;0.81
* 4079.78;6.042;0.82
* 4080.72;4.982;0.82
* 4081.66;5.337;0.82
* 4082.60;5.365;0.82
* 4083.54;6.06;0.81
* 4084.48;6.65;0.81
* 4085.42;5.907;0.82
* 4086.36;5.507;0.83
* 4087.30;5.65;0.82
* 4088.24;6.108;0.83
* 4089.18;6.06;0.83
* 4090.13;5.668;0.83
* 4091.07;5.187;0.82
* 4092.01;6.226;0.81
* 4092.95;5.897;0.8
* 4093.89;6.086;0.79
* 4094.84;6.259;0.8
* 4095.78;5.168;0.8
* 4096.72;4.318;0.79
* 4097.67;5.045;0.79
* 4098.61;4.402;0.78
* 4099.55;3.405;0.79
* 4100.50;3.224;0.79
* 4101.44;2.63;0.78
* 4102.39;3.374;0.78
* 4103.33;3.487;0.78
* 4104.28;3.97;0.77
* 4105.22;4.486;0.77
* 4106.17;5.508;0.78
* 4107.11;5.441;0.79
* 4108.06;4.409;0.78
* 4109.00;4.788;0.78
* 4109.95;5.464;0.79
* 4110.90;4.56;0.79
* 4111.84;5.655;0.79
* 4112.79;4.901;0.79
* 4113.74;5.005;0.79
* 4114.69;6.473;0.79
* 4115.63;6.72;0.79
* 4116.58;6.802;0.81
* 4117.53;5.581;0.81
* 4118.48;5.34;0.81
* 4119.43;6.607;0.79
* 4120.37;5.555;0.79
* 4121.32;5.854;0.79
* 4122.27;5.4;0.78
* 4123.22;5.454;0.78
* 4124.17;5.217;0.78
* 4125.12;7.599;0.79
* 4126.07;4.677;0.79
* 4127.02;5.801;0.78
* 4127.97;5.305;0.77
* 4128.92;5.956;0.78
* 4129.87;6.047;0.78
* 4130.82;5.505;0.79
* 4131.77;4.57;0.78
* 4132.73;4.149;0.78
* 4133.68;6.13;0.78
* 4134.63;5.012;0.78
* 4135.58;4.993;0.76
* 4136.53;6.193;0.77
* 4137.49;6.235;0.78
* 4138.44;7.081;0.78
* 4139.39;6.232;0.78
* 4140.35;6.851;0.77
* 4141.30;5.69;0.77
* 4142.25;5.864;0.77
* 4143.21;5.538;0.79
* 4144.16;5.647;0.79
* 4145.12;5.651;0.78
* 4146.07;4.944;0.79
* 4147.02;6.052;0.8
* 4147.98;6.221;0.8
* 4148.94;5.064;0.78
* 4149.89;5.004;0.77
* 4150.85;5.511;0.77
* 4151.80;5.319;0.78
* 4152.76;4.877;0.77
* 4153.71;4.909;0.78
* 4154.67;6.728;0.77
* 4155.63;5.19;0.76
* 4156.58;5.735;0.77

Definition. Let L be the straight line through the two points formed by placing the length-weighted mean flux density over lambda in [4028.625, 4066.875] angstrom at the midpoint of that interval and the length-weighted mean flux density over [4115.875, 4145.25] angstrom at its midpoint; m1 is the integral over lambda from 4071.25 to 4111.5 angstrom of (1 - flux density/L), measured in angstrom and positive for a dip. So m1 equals 3.9 angstrom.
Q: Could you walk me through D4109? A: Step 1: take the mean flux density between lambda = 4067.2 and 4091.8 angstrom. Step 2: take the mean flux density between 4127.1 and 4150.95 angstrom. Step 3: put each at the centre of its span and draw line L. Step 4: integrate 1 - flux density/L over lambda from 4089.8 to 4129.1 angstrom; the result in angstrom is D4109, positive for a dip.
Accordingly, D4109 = 3.3 angstrom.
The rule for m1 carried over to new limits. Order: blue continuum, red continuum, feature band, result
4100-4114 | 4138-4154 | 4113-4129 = -3.1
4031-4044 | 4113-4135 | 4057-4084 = 1.7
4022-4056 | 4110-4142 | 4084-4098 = 0.1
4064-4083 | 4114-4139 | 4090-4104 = 2.4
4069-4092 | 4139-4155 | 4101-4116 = 2.3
